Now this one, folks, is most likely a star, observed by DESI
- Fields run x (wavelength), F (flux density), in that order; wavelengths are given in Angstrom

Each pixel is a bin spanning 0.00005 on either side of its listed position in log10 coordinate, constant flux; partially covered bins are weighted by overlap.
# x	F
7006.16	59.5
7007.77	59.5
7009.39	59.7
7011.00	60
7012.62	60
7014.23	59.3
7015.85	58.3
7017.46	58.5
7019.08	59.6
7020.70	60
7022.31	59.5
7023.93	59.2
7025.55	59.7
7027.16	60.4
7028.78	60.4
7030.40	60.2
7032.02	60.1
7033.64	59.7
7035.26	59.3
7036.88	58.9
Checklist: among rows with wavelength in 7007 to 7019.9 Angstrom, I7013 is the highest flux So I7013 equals 60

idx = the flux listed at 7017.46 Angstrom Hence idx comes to 58.5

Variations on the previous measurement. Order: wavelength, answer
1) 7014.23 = 59.3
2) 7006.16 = 59.5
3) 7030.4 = 60.2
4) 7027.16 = 60.4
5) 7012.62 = 60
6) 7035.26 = 59.3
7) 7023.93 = 59.2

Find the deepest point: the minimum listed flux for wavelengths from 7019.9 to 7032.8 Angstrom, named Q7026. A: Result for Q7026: 59.2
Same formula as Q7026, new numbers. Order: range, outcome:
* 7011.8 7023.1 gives 58.3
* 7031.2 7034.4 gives 59.7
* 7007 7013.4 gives 59.5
